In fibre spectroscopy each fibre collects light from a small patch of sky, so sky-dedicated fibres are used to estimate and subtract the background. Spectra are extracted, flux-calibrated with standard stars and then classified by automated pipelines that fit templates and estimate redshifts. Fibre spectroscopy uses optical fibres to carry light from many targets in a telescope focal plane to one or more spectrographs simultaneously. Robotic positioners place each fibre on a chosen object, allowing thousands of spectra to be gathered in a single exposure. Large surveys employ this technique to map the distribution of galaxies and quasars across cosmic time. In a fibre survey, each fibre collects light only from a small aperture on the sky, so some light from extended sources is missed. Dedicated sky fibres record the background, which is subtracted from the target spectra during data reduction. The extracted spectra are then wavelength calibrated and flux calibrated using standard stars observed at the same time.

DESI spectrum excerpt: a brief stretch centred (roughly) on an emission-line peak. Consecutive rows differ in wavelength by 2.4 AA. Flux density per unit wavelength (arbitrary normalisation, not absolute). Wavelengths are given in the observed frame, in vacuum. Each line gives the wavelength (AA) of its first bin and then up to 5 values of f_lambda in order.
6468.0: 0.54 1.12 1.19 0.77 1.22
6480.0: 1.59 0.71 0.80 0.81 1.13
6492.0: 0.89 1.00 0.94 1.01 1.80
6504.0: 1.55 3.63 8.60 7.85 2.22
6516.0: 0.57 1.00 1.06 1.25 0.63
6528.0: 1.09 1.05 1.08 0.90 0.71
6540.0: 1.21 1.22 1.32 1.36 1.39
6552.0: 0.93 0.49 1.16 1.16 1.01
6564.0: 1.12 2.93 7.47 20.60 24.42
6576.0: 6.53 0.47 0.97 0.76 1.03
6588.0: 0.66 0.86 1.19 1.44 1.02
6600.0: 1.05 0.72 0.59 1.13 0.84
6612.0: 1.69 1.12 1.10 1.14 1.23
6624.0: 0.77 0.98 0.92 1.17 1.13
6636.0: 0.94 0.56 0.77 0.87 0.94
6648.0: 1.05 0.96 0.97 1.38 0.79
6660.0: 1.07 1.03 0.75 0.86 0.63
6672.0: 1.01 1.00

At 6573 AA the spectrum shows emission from [O III]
